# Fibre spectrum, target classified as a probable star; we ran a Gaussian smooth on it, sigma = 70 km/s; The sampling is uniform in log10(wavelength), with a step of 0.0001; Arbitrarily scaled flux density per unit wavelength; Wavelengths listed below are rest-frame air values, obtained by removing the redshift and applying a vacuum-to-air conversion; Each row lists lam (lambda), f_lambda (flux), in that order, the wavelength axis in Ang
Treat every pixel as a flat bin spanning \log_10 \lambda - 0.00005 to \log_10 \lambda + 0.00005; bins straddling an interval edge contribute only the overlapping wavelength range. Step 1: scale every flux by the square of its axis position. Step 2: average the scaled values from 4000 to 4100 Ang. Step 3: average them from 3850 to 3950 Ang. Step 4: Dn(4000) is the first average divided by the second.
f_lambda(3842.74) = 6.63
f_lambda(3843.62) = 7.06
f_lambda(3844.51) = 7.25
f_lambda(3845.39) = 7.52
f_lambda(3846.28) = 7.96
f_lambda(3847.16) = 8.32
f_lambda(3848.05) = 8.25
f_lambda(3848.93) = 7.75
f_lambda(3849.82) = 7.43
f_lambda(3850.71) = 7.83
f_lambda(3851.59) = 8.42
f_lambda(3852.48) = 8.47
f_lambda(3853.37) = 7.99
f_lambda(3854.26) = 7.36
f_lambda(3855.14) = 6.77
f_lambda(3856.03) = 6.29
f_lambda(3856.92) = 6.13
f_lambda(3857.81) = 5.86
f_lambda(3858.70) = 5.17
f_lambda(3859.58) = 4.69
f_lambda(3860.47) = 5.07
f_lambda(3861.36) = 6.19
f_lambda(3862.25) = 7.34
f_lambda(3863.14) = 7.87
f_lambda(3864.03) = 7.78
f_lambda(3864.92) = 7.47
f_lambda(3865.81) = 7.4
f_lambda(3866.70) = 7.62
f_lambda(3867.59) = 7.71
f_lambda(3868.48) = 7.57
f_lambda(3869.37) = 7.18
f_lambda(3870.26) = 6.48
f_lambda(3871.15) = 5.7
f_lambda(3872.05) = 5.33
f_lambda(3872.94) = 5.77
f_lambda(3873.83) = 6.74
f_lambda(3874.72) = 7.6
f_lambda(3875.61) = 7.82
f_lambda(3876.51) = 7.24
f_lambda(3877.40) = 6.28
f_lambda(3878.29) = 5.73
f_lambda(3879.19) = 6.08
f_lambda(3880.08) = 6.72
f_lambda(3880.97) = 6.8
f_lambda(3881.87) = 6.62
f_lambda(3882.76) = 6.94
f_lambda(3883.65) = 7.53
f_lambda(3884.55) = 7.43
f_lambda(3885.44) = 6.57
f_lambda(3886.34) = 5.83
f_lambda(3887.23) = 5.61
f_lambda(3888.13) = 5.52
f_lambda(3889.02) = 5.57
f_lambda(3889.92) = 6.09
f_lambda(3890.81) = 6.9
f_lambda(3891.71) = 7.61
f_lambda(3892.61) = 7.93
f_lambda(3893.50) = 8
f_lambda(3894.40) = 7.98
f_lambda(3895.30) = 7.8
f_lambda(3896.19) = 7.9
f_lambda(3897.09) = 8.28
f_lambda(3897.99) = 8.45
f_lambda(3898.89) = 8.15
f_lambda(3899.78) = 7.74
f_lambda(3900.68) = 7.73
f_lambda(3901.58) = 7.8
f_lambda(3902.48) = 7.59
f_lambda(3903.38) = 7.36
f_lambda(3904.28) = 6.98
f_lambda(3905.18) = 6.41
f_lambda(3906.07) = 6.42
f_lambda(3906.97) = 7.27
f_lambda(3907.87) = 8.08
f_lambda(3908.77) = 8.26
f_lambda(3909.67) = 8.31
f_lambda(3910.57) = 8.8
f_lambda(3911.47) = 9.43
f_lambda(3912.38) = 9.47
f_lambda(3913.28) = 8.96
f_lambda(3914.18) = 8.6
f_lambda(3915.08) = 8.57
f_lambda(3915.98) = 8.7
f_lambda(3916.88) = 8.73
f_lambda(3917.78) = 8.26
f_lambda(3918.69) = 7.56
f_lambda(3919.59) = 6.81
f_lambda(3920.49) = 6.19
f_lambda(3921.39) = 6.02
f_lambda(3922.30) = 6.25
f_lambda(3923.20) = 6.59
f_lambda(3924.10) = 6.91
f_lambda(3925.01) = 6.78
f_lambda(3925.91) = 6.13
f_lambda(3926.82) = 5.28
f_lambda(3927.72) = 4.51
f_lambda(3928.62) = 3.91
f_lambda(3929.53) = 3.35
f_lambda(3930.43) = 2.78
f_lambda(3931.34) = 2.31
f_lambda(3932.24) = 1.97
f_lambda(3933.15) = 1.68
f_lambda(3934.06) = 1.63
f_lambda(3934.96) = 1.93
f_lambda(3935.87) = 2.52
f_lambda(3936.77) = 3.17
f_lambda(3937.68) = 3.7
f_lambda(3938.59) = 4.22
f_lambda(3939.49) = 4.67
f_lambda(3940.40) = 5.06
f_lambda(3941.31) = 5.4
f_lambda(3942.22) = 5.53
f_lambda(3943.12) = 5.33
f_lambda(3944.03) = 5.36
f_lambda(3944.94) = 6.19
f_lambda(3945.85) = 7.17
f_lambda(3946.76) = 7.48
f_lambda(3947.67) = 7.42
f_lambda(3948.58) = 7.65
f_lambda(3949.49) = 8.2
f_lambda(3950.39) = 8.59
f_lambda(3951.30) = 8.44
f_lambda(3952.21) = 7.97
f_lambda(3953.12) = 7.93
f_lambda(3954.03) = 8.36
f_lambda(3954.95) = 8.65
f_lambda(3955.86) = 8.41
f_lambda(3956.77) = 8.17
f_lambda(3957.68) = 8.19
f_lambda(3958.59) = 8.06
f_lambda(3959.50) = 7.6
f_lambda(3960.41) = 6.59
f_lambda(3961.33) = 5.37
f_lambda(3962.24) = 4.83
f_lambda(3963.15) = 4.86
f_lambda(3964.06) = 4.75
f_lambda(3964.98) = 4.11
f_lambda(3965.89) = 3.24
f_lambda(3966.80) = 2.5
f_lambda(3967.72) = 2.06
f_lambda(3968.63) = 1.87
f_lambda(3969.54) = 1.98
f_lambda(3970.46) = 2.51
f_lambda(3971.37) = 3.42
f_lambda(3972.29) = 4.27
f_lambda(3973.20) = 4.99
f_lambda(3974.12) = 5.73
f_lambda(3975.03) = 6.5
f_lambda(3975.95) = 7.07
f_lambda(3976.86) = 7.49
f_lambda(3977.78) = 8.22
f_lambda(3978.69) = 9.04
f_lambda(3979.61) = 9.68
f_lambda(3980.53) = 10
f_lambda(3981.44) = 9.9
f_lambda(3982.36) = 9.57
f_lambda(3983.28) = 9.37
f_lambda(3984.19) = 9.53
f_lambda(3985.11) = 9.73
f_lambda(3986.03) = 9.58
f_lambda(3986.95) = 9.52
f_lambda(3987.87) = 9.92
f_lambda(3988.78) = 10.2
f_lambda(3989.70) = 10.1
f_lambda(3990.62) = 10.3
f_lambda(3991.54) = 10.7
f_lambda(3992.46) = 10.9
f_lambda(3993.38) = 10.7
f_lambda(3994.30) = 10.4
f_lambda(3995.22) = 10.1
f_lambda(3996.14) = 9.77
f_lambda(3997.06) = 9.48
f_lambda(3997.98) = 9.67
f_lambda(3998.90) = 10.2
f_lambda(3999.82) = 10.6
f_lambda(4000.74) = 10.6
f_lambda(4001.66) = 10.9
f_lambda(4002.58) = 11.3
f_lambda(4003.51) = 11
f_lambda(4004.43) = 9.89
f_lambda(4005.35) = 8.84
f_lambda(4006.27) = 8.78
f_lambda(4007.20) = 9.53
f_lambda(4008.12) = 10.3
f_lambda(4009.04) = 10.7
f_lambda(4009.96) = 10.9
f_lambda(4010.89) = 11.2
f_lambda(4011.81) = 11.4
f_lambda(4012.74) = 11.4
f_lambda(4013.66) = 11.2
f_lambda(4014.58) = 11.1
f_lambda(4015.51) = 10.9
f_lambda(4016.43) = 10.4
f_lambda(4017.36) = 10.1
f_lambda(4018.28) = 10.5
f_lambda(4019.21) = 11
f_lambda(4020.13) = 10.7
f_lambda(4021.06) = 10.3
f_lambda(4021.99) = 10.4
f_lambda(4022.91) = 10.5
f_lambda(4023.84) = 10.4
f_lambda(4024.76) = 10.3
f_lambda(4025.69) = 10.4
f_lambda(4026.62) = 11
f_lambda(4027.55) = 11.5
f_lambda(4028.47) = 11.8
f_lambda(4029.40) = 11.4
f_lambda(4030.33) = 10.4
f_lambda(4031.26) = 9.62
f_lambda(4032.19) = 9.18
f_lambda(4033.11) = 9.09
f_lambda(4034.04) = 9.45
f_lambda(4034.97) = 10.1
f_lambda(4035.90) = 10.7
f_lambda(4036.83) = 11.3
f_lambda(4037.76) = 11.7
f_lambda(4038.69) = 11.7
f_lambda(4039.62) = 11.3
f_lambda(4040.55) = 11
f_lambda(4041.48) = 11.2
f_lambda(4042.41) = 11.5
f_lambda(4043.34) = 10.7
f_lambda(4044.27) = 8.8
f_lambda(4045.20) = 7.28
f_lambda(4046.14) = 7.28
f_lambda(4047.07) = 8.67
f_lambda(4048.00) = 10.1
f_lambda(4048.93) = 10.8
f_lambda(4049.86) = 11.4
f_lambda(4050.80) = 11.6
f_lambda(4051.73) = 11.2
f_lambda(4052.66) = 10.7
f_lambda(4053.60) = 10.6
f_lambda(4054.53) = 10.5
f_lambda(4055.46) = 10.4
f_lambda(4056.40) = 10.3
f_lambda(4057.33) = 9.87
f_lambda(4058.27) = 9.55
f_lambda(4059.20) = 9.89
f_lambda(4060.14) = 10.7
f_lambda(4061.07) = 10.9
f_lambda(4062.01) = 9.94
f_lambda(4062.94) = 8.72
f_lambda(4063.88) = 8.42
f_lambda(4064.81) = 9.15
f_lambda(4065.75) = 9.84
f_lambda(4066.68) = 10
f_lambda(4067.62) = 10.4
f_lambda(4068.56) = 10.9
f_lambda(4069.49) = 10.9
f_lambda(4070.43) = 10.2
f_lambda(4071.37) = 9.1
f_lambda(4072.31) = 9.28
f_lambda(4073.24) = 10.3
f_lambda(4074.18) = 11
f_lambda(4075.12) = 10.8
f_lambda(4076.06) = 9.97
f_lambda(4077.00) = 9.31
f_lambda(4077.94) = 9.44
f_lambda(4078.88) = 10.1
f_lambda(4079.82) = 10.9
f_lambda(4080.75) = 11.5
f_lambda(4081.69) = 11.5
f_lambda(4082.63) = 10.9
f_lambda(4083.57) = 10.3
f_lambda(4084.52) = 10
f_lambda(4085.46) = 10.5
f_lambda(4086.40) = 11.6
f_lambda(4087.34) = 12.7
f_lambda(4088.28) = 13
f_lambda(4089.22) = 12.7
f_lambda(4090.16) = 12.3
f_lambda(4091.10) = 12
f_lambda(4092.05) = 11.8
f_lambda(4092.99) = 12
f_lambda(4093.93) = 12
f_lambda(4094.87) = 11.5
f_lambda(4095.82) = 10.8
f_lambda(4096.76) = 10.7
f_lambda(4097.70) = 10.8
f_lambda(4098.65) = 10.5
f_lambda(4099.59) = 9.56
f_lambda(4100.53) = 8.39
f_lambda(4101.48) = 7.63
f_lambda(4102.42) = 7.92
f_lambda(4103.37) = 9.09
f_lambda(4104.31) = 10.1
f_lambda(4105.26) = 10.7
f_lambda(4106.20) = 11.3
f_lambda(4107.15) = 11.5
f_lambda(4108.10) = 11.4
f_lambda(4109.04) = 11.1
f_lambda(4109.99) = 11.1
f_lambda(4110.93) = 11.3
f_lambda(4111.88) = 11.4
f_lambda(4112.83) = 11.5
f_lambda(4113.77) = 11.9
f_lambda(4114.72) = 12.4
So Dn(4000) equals 1.73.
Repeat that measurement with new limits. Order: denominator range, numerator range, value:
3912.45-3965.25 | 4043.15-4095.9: 1.84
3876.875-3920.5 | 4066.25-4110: 1.57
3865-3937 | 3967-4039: 1.51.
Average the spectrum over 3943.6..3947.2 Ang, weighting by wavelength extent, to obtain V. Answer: 6.55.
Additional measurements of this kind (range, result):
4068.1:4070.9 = 10.7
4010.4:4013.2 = 11.3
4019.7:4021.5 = 10.5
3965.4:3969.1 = 2.44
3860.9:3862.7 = 6.75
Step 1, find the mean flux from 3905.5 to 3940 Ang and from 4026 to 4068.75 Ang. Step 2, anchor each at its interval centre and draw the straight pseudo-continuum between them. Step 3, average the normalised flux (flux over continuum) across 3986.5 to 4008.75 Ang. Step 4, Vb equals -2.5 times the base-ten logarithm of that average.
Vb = -0.19 mag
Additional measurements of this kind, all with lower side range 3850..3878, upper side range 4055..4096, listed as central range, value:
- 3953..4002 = 0.16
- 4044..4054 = 0.03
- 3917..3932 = 0.37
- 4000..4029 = -0.12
